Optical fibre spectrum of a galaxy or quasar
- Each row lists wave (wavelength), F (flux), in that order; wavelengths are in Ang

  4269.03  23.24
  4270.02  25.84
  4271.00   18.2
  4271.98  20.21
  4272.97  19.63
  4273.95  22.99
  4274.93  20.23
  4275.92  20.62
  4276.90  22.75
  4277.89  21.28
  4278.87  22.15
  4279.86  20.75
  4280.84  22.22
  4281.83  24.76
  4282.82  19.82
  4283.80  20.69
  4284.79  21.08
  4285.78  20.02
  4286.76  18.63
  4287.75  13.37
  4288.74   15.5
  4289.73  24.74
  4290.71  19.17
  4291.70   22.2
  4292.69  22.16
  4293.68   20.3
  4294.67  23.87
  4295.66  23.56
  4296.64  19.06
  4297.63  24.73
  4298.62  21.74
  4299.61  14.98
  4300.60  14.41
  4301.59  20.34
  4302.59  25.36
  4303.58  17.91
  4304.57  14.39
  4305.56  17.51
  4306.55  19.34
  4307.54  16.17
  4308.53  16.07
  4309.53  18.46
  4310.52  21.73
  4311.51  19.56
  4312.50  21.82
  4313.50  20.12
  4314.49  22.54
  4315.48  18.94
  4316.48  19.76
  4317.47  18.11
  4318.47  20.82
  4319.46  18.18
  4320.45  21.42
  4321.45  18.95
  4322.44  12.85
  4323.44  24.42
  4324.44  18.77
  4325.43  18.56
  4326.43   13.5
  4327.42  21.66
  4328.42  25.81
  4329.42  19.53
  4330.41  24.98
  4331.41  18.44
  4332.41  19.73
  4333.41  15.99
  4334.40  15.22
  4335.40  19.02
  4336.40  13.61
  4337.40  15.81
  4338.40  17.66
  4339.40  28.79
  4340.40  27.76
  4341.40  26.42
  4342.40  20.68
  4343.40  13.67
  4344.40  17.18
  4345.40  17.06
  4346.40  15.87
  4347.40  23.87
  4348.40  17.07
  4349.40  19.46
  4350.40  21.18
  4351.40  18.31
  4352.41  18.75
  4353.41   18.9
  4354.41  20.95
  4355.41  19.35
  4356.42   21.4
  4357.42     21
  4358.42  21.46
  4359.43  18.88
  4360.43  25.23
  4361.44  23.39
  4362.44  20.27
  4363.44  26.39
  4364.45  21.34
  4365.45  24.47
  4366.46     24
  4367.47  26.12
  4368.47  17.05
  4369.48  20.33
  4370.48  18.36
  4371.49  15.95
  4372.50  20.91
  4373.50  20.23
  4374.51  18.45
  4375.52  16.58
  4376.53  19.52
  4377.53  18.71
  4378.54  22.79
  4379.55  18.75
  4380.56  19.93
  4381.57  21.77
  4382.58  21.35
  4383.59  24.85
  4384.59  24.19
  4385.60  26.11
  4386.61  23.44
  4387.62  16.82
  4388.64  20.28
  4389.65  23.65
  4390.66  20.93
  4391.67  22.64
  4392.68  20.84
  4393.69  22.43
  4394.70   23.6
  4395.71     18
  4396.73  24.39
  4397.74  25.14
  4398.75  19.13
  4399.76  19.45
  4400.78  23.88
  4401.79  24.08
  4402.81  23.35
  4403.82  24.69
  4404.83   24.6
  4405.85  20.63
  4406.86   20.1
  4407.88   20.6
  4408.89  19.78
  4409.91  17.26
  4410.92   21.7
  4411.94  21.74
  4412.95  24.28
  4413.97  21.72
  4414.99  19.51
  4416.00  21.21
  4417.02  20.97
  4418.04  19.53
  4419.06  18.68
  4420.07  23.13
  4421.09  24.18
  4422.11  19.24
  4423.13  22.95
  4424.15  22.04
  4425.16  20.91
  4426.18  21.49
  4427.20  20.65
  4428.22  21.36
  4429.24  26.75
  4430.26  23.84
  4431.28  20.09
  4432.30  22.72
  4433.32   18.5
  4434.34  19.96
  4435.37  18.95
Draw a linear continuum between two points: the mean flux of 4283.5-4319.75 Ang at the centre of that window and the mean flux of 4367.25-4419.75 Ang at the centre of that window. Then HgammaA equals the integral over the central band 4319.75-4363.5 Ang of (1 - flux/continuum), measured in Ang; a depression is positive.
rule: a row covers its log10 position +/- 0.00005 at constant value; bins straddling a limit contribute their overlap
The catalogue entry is 0.9 Ang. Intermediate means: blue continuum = 19.7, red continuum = 21.2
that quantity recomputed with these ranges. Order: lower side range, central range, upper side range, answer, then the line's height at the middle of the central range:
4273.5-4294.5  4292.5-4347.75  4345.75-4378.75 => 2.76 Ang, 20.6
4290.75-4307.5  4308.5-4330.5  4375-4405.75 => 0.61 Ang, 20.4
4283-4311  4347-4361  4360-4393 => 0.31 Ang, 20.9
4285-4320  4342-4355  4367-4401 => 1.11 Ang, 20.4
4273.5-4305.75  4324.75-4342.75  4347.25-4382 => 0.31 Ang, 20.5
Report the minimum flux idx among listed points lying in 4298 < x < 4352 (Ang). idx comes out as 12.85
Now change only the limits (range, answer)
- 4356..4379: 15.95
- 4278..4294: 13.37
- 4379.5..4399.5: 16.82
